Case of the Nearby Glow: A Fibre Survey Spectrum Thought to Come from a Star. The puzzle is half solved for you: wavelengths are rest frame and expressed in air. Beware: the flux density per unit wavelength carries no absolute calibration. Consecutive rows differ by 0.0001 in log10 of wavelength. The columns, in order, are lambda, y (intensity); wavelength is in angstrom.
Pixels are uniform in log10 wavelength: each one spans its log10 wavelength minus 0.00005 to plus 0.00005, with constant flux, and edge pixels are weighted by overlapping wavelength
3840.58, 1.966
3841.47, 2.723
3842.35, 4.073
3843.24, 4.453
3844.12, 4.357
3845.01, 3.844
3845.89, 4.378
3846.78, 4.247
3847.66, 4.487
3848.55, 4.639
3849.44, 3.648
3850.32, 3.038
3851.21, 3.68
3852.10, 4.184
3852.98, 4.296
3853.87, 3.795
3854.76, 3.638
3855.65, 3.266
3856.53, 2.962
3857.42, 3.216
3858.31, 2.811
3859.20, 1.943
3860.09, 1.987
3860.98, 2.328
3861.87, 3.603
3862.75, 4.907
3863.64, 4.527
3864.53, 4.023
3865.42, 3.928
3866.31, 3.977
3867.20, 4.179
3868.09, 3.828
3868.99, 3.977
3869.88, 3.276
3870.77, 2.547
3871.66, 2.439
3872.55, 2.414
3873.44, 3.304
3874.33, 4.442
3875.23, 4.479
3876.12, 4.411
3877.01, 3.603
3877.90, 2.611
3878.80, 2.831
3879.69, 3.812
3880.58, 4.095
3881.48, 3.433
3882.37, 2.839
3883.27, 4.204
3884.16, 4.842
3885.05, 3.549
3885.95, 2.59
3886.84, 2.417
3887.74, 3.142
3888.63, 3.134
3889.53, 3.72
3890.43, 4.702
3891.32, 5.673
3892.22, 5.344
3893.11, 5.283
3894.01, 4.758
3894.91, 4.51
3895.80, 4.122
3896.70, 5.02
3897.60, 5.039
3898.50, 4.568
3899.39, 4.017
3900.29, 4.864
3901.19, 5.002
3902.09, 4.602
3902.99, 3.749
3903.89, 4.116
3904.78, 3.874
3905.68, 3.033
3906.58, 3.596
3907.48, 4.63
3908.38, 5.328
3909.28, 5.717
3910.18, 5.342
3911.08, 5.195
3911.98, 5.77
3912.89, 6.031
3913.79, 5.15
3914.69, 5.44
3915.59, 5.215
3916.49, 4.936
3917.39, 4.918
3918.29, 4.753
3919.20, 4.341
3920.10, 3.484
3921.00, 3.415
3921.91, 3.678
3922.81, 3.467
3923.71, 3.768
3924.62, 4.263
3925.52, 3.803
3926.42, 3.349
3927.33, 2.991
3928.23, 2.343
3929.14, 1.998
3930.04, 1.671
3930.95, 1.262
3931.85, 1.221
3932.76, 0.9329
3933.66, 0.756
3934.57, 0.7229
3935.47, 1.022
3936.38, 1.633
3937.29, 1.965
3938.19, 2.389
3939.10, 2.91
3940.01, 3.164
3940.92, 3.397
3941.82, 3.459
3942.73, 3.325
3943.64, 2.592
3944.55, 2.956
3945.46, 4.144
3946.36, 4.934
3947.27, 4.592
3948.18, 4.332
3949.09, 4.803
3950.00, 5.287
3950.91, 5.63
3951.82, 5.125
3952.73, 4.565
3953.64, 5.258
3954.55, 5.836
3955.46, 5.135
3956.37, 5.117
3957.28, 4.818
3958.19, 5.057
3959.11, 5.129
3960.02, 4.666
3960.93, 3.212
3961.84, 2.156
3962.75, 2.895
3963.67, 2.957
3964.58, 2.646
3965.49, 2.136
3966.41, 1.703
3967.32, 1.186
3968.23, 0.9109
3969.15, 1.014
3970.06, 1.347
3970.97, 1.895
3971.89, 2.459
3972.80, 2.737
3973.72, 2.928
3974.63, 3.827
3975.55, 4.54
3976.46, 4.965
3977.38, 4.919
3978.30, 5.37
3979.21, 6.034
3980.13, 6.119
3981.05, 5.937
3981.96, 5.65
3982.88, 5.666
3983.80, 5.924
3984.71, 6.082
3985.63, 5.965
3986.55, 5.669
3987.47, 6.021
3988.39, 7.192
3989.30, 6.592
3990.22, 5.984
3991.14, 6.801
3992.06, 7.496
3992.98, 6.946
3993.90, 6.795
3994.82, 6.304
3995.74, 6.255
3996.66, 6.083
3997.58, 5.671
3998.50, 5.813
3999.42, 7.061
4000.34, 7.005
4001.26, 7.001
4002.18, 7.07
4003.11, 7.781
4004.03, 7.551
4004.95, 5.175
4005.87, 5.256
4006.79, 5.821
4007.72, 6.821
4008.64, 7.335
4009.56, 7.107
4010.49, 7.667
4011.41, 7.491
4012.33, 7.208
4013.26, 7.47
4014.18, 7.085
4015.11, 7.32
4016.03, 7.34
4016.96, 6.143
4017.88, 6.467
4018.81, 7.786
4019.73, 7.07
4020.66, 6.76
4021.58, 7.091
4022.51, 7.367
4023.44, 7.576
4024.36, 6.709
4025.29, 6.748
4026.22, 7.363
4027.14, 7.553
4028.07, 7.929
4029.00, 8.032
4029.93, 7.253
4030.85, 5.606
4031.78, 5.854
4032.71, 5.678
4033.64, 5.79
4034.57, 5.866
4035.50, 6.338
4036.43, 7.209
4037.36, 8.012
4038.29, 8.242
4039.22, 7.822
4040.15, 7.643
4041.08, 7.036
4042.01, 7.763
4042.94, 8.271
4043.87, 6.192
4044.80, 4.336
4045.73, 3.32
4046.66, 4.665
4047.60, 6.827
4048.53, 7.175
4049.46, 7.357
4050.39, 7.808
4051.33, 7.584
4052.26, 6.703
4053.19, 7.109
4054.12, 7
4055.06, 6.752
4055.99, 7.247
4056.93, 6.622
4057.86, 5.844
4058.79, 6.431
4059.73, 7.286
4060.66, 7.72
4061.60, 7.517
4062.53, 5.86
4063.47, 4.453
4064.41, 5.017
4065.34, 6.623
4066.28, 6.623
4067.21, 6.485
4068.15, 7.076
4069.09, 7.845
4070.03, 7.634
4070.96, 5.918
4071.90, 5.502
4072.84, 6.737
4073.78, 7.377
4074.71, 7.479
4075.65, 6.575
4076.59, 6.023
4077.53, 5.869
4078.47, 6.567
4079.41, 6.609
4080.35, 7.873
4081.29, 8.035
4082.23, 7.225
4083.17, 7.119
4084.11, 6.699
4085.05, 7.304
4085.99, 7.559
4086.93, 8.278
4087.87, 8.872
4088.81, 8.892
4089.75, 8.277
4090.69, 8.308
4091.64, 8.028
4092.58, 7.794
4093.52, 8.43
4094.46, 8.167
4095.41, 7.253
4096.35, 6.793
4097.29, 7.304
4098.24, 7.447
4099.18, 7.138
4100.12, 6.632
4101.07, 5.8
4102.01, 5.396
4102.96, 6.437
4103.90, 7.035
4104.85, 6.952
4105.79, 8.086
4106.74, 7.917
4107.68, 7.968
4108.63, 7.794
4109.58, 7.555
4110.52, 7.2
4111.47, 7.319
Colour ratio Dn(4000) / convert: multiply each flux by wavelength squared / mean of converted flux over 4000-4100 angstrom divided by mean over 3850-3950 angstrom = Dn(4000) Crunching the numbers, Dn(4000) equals 2.04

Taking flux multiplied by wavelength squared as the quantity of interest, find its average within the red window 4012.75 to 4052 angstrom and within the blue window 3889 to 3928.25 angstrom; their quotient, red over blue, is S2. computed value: 1.63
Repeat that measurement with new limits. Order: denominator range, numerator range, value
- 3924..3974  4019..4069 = 2.28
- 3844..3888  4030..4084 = 2.06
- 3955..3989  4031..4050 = 1.64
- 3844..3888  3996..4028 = 2.08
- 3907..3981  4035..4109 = 2.04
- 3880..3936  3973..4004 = 1.63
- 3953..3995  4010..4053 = 1.56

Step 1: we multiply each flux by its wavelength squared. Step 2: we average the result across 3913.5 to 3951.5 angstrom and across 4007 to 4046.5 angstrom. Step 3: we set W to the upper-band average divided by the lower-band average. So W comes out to 2.17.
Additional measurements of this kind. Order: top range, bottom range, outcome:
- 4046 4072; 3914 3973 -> 2.13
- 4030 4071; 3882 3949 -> 1.89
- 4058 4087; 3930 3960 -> 2.04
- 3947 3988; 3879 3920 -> 0.99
